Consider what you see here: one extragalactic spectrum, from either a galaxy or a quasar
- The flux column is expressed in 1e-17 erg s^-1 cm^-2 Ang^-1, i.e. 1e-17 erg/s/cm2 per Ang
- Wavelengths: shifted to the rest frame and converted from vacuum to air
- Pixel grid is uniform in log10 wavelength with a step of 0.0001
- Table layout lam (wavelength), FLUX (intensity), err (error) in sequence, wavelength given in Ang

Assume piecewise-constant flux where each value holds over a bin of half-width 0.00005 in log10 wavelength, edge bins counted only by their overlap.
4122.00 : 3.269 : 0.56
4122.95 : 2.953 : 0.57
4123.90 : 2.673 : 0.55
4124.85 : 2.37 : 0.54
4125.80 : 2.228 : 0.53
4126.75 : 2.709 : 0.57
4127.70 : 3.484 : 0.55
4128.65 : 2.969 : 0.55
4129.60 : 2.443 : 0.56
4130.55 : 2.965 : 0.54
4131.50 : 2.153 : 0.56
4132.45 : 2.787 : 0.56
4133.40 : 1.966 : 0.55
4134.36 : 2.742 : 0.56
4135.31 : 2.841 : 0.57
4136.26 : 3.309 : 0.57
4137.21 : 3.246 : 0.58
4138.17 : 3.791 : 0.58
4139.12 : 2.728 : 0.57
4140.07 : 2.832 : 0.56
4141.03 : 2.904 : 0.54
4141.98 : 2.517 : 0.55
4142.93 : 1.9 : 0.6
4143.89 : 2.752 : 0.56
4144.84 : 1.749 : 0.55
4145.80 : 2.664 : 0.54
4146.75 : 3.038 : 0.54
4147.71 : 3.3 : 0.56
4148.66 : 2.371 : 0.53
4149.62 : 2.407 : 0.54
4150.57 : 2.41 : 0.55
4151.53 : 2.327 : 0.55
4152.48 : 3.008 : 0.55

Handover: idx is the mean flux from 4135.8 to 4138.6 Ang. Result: 3.44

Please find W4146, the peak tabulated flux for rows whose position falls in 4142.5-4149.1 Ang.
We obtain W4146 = 3.3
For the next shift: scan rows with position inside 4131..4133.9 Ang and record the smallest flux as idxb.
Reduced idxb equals 1.966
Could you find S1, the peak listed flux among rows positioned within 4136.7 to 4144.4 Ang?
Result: 3.791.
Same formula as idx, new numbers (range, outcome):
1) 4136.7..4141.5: 3.1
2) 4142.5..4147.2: 2.42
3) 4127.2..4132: 2.81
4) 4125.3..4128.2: 2.81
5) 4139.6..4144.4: 2.57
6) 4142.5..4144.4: 2.32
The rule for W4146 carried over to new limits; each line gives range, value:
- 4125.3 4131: 3.484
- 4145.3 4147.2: 3.038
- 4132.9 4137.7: 3.309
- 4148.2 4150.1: 2.407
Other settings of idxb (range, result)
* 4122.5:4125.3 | 2.37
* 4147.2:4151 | 2.371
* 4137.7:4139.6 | 2.728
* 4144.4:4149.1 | 1.749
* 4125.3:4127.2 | 2.228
